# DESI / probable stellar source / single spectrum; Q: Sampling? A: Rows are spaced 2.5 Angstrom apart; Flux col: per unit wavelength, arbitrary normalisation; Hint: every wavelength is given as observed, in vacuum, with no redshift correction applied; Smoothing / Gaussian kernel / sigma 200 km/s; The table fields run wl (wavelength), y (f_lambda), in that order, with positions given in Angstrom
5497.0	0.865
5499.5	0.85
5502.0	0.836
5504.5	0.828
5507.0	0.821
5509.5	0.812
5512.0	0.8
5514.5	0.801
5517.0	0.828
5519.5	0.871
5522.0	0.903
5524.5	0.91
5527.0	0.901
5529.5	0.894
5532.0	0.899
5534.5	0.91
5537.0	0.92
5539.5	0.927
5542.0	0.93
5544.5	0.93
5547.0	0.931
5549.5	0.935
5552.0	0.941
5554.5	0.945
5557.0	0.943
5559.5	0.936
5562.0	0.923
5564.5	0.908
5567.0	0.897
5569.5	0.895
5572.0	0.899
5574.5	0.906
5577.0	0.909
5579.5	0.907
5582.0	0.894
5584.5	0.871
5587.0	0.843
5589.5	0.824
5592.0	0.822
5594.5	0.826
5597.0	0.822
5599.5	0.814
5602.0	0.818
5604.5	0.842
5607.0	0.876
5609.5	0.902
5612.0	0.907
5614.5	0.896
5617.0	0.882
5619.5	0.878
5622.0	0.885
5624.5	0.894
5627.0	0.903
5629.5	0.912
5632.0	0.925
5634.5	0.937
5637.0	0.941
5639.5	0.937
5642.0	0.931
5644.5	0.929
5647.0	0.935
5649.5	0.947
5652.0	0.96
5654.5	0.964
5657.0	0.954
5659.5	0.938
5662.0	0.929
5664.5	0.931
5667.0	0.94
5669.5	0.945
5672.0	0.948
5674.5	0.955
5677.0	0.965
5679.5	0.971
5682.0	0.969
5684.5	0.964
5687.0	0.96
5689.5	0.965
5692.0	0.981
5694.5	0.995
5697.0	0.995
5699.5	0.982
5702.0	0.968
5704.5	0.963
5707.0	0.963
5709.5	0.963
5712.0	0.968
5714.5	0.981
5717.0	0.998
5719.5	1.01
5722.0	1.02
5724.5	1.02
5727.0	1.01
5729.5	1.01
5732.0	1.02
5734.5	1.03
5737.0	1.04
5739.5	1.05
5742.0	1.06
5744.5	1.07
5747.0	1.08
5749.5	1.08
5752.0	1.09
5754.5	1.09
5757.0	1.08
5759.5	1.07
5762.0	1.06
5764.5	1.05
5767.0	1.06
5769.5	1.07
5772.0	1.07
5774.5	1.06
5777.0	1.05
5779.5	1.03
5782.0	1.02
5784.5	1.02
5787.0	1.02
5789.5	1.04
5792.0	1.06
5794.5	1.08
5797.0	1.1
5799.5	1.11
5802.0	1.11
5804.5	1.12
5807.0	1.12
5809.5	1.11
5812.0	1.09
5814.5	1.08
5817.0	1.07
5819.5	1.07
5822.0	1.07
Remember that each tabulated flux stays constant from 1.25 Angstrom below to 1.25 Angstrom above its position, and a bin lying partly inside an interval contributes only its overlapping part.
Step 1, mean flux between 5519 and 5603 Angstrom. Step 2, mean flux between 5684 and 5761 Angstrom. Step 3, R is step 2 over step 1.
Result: 1.1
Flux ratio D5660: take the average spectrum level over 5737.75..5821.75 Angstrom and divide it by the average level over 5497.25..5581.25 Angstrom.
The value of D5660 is 1.2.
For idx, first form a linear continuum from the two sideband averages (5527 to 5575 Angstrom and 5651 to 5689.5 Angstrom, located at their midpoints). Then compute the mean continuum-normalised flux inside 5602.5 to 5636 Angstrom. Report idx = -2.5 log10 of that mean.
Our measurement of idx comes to 0.053 mag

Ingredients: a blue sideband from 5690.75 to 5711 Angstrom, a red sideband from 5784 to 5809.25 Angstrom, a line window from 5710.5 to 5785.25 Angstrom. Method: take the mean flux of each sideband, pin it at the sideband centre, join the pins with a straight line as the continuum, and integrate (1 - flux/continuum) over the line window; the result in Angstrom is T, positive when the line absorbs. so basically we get -1.06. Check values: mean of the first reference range 0.976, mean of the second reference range 1.08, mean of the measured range 1.04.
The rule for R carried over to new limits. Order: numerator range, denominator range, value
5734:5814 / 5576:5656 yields 1.20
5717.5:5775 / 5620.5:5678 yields 1.12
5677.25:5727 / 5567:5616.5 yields 1.13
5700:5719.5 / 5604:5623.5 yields 1.10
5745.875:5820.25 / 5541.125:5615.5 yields 1.21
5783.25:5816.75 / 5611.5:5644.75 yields 1.19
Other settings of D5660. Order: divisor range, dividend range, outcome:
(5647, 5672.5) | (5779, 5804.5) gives 1.12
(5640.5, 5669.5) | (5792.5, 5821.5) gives 1.16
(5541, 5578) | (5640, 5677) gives 1.02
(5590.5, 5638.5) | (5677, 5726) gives 1.12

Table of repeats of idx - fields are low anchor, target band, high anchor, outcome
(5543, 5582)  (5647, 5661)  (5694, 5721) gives 0.008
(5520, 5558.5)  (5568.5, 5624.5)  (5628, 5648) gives 0.069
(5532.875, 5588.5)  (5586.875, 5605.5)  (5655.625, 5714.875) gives 0.126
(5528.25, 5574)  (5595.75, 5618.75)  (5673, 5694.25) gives 0.094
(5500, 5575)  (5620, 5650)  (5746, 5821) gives 0.049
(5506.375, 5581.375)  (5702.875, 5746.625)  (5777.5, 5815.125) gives 0.013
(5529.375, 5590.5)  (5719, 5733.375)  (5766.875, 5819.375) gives 0.010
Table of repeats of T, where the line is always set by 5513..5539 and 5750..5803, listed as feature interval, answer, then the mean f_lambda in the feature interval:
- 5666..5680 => 0.5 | 0.953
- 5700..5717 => 0.7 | 0.971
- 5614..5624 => 0.7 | 0.885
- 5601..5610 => 0.8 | 0.857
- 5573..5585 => 0.3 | 0.899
